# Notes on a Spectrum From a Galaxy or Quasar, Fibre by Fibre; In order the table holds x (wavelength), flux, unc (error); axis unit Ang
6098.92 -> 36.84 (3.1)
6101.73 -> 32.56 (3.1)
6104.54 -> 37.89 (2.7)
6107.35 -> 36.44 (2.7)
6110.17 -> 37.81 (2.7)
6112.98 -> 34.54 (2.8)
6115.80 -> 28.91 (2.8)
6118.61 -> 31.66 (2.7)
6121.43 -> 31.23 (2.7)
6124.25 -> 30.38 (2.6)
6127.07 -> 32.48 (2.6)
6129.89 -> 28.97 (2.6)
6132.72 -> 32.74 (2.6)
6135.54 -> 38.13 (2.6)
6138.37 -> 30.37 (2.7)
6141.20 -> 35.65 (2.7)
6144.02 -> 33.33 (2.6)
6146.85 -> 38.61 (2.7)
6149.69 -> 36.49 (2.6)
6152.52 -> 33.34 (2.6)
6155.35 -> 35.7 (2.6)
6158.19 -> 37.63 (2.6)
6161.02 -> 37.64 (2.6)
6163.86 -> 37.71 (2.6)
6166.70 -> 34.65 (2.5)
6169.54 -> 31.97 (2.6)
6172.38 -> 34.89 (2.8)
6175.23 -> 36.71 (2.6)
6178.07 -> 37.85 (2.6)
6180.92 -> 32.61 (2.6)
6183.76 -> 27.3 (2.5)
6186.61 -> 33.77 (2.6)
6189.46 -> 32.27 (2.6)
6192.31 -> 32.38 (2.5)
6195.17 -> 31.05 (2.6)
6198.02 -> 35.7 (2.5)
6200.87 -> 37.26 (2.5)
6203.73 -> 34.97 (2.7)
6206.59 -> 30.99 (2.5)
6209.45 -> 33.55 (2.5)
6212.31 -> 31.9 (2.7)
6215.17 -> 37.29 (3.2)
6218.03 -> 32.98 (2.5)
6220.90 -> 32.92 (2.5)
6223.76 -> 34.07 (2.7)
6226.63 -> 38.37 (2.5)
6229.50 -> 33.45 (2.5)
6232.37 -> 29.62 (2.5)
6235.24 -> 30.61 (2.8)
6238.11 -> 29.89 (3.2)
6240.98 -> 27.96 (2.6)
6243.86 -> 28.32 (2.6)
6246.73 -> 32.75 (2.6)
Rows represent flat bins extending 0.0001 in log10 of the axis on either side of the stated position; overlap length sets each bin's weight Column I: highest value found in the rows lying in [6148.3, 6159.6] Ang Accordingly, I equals 37.63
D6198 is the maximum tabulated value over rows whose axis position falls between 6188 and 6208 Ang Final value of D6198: 37.26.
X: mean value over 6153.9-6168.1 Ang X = 36.7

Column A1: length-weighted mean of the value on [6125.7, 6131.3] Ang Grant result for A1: 30.7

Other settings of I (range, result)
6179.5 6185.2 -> 32.61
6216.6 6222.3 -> 32.98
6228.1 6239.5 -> 33.45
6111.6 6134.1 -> 34.54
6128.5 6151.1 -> 38.61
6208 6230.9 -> 38.37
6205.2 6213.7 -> 33.55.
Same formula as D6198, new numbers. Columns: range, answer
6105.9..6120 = 37.81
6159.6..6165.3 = 37.71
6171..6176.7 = 36.71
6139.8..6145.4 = 35.65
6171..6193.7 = 37.85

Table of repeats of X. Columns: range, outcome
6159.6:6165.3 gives 37.7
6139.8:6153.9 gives 35.5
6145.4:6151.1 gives 37.5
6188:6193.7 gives 32.3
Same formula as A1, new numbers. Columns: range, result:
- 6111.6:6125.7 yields 31.3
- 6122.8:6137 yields 32.5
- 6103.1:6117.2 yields 35.1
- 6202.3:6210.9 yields 33.1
